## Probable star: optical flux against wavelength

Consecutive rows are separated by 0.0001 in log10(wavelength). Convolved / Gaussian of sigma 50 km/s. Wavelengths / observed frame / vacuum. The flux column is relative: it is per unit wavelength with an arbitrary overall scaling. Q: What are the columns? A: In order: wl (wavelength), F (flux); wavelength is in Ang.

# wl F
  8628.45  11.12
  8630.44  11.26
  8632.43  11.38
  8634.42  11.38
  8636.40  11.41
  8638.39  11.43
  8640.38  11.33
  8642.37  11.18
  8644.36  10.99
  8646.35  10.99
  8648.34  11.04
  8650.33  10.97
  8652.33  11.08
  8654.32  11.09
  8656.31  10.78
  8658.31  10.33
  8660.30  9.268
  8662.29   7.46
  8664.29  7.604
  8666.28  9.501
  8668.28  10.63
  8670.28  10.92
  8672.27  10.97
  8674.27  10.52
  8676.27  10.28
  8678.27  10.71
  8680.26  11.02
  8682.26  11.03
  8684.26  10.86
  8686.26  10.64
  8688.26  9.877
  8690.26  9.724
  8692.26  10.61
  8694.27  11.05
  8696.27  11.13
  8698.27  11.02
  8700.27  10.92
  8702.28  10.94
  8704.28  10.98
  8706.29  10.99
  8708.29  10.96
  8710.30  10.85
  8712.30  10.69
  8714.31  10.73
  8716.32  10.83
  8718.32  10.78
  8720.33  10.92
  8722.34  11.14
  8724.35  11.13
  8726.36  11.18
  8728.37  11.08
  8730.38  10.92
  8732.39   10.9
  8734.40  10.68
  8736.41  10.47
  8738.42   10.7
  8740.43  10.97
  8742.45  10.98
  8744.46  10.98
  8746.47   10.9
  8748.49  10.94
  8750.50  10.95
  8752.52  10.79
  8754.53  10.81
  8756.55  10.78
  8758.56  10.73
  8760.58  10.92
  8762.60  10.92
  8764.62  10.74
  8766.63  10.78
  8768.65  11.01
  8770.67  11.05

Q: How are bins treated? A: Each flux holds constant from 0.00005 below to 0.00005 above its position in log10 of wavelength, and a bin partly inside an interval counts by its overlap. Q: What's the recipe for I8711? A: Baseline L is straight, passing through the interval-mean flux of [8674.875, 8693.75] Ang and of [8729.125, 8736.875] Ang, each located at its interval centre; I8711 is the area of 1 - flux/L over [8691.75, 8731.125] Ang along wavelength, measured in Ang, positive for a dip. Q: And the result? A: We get -1.0 Ang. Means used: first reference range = 10.5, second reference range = 10.8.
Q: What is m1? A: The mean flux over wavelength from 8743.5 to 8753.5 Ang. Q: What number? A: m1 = 10.9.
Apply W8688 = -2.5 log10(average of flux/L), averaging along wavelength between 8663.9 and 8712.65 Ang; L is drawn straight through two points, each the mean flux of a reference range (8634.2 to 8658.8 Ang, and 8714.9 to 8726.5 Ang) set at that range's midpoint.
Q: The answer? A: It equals 0.04 mag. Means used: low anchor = 11.1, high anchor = 11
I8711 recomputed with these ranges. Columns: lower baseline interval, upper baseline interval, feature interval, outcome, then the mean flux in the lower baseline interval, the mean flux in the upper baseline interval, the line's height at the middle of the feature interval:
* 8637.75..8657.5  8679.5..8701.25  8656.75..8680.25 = 2.1 Ang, 11.1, 10.7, 10.9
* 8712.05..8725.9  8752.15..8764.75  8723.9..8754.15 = -0.1 Ang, 10.9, 10.8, 10.9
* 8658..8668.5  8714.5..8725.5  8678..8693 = -1.3 Ang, 8.95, 10.9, 9.73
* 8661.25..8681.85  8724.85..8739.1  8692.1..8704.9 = -0.7 Ang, 9.99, 10.9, 10.4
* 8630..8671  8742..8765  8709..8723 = -0.1 Ang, 10.6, 10.9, 10.8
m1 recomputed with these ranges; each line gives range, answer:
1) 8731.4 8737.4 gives 10.7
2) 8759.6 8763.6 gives 10.9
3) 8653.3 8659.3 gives 10.7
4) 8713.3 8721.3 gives 10.8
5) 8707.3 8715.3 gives 10.8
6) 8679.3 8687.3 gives 10.9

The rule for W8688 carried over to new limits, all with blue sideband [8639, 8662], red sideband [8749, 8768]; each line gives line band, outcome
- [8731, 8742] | 0.01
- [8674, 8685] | 0.00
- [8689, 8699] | 0.01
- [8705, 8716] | -0.01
